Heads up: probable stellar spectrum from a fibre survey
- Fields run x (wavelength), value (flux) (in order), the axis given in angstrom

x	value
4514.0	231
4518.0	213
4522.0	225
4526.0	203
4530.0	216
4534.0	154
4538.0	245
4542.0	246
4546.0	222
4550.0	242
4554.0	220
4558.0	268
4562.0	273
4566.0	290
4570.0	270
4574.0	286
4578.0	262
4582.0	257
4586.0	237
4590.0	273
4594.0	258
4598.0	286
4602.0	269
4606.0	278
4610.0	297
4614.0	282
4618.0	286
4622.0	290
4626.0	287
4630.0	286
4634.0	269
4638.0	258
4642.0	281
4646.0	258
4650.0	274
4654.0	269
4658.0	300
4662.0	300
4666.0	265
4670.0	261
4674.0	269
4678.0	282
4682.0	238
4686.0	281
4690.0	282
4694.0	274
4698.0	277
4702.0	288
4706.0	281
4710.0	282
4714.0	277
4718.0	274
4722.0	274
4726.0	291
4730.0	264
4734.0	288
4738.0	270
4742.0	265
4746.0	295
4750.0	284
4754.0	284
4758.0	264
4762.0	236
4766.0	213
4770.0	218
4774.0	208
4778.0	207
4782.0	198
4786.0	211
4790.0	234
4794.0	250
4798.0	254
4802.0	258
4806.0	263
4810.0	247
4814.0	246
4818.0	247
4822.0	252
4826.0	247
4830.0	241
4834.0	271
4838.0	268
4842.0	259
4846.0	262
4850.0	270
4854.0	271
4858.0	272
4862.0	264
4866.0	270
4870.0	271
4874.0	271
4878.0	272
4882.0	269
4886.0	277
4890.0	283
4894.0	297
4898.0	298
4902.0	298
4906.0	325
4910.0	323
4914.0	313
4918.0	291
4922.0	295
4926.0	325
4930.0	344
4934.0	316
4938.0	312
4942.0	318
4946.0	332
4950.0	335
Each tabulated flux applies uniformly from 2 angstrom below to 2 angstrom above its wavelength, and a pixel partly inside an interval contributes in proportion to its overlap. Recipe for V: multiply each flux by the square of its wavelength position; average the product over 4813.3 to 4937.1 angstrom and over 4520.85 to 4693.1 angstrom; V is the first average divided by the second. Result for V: 1.2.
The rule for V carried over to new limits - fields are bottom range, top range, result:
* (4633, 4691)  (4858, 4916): 1.16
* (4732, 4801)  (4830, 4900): 1.15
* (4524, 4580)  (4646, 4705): 1.20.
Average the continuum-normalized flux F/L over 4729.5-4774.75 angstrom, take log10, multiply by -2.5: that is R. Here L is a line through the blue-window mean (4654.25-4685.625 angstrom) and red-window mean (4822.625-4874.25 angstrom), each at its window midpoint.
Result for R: 0.04 mag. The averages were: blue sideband 274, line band 259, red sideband 264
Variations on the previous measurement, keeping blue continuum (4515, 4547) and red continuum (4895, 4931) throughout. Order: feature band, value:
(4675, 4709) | -0.079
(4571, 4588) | -0.148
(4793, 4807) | 0.108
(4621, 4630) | -0.200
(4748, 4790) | 0.182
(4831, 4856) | 0.109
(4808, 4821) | 0.161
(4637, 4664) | -0.134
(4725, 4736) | -0.058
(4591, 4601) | -0.172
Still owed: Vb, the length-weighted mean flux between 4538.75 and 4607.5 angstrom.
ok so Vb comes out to 261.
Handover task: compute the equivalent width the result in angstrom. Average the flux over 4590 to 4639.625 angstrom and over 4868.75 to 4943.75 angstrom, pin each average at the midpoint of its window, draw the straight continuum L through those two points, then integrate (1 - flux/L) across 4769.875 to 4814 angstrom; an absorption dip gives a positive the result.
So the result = 8.9 angstrom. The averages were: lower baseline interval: 279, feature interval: 233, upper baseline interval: 300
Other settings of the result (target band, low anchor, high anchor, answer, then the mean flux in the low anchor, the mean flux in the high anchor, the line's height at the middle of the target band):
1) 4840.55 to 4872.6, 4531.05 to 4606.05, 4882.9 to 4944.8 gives 3.31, 253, 307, 298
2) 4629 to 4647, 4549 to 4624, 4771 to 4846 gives -0.45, 270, 242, 264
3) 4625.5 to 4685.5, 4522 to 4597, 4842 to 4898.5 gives -4.42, 246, 274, 254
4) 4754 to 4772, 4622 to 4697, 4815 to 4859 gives 1.85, 275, 259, 266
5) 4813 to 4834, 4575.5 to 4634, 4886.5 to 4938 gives 3.49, 275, 308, 299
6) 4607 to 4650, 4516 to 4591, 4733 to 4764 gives -4.32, 242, 273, 254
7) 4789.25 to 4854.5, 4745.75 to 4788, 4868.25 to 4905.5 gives 0.57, 236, 284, 258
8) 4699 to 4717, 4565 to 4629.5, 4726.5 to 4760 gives -0.28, 276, 277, 277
